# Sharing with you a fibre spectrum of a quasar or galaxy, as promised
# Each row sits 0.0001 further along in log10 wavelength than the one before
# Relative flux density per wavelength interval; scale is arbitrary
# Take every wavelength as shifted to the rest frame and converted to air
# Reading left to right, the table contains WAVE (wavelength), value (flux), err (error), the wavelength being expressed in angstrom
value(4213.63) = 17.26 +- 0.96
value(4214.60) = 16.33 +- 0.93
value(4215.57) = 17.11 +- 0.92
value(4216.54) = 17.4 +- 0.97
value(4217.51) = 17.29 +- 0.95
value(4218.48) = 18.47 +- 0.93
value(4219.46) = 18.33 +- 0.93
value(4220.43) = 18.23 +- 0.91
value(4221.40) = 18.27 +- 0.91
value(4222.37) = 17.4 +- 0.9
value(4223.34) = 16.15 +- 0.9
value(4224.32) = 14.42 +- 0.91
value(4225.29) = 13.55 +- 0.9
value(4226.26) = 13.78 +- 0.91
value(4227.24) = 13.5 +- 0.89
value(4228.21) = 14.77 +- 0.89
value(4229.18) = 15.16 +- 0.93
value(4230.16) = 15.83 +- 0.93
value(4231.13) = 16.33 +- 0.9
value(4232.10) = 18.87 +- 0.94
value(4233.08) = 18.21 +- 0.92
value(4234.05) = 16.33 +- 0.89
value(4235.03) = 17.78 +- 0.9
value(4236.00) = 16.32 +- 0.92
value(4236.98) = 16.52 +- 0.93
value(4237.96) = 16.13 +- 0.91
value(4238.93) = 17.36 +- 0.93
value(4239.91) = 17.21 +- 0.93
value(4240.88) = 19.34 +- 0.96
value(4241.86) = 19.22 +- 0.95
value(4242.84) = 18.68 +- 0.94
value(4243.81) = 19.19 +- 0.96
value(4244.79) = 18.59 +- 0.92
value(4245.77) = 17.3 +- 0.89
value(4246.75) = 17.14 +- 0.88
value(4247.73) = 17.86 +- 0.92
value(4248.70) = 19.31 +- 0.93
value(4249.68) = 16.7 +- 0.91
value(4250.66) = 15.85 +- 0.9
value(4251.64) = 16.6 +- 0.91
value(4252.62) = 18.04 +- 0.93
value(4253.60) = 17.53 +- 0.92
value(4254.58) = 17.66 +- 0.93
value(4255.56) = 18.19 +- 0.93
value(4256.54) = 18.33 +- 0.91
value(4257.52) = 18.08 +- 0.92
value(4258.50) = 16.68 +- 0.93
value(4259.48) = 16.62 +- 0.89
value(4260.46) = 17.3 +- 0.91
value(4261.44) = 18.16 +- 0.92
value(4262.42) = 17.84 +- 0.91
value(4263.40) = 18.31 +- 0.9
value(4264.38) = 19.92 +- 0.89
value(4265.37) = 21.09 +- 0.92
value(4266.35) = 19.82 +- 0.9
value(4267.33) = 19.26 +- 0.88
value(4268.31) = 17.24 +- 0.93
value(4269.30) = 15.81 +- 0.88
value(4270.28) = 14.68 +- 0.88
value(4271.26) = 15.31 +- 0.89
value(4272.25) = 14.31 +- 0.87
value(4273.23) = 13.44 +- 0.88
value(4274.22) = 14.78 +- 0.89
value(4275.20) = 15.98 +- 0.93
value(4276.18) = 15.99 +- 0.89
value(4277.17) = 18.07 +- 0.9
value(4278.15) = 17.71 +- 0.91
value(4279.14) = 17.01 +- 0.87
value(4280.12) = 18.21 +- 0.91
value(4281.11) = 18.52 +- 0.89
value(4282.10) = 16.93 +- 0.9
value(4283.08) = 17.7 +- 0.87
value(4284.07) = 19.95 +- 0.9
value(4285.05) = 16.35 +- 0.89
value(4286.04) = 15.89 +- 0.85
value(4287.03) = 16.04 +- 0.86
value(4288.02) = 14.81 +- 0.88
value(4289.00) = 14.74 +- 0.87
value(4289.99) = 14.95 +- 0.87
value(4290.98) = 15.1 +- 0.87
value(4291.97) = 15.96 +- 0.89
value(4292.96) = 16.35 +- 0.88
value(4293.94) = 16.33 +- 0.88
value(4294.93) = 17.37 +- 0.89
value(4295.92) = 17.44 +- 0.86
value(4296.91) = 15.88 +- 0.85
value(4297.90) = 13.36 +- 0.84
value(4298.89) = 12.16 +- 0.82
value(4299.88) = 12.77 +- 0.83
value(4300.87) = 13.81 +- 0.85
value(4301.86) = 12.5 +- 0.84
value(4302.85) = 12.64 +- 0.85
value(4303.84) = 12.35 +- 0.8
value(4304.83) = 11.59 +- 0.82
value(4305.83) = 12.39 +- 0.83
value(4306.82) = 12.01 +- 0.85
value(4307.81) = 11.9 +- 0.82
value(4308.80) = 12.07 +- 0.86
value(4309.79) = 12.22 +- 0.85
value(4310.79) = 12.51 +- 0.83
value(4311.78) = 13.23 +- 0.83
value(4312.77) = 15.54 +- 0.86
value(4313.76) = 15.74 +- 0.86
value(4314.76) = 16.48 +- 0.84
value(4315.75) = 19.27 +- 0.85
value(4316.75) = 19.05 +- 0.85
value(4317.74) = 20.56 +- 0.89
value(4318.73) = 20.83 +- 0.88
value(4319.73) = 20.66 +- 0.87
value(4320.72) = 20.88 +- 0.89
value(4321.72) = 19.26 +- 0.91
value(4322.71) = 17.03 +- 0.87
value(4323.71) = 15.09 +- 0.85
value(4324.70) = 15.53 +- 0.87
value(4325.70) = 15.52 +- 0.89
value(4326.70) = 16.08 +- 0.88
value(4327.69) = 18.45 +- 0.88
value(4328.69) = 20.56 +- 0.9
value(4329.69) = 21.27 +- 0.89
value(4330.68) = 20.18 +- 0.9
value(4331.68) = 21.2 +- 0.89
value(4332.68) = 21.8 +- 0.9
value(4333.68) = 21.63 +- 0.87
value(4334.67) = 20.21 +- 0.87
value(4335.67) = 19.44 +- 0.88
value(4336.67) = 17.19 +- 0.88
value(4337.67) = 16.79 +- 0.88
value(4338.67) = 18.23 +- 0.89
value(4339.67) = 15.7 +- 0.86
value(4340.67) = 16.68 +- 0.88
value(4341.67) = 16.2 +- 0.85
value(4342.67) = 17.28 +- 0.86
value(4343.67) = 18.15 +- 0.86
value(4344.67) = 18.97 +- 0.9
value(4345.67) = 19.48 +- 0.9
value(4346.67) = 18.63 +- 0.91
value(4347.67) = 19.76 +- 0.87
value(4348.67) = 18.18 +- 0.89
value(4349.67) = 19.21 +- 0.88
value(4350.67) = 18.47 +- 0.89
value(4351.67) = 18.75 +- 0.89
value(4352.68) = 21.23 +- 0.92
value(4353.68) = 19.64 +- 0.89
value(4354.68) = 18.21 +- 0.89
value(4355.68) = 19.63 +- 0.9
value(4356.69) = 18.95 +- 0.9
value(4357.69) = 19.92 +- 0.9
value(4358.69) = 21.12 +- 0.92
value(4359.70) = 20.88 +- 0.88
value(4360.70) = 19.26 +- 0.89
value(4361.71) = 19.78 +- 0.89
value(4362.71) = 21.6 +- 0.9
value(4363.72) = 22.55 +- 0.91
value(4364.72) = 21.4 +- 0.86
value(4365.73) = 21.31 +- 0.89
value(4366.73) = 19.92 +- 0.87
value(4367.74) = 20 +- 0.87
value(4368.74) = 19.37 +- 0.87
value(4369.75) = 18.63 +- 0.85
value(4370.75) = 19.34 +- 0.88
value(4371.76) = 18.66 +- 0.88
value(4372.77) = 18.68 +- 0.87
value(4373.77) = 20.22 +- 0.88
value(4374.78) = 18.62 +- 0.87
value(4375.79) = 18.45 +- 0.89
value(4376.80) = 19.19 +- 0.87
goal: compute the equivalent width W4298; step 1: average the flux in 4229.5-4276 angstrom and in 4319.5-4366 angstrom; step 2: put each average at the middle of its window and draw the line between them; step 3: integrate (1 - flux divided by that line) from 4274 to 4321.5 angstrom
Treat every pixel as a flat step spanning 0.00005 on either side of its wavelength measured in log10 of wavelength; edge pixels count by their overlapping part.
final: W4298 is 6.5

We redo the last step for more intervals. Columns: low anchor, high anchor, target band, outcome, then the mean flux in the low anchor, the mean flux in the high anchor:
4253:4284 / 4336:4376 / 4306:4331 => 2.2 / 17.3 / 19.1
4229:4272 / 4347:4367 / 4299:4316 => 5.0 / 17.6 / 20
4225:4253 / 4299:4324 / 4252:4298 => -2.3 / 17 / 15.3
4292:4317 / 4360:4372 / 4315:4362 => -4.0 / 14.3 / 20.2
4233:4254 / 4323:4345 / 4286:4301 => 2.3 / 17.6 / 18.3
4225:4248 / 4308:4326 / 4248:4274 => -0.8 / 16.9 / 16.7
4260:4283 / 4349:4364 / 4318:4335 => -0.2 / 17.2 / 19.9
